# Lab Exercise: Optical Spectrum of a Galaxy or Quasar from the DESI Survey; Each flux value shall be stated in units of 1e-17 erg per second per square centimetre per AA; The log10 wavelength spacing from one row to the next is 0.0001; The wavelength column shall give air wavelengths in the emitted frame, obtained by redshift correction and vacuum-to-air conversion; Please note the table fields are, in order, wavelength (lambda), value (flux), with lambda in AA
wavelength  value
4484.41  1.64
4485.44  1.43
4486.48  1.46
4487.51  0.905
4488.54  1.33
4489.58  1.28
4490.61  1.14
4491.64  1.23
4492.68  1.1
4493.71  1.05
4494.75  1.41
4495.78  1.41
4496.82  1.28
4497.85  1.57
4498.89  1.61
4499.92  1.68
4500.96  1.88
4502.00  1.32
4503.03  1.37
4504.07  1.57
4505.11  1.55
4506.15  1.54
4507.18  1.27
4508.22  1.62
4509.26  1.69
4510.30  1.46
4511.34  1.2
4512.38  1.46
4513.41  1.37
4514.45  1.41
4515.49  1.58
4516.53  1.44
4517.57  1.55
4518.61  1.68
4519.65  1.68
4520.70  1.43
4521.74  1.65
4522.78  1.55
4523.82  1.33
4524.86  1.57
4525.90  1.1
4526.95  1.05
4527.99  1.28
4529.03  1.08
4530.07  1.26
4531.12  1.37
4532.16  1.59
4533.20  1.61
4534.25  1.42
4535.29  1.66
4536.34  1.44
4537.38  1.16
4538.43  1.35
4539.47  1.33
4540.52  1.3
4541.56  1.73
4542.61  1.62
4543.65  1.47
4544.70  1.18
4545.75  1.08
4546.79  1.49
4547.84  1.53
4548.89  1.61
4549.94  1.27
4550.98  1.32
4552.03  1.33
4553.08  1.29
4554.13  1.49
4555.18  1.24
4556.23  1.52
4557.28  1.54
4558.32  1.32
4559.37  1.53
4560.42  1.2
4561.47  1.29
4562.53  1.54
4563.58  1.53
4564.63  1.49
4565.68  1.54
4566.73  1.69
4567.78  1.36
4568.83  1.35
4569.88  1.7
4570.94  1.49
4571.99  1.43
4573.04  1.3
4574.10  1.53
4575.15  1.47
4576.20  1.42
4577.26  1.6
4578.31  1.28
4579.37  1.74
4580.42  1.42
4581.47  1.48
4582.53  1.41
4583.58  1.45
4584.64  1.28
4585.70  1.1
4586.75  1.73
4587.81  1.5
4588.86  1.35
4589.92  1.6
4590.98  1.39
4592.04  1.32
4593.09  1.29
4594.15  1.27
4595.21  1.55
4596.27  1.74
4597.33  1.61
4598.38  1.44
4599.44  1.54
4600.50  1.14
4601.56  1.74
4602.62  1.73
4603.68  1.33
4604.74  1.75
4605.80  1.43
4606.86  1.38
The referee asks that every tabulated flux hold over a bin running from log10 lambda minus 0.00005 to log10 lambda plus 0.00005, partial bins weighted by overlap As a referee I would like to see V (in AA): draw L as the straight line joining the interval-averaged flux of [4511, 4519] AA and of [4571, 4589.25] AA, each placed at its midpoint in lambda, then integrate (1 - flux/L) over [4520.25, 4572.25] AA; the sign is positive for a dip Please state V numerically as 1.4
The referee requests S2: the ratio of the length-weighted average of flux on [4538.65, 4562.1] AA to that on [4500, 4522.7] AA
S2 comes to 0.9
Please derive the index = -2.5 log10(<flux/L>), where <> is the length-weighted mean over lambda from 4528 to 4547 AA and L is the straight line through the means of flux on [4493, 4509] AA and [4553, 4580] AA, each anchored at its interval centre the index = 0.056 mag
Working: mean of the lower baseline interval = 1.47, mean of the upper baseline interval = 1.46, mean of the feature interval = 1.39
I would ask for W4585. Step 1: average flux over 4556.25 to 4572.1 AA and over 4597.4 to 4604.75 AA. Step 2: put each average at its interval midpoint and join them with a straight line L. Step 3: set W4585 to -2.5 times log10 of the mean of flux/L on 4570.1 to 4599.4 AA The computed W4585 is 0.029 mag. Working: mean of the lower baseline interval 1.47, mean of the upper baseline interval 1.51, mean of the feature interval 1.46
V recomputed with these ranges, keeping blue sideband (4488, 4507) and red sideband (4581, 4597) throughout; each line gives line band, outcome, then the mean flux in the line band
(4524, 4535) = 0.6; 1.34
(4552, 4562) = 0.3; 1.38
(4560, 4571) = -0.4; 1.47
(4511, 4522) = -0.7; 1.5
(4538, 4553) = 0.2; 1.4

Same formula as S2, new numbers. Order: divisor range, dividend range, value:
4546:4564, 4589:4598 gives 1.04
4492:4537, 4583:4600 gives 1.00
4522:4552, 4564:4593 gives 1.05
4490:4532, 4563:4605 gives 1.04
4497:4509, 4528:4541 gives 0.89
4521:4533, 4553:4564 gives 1.04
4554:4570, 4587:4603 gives 1.02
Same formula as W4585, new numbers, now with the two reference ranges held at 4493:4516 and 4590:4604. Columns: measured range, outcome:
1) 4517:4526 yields -0.040 mag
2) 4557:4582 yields 0.003 mag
